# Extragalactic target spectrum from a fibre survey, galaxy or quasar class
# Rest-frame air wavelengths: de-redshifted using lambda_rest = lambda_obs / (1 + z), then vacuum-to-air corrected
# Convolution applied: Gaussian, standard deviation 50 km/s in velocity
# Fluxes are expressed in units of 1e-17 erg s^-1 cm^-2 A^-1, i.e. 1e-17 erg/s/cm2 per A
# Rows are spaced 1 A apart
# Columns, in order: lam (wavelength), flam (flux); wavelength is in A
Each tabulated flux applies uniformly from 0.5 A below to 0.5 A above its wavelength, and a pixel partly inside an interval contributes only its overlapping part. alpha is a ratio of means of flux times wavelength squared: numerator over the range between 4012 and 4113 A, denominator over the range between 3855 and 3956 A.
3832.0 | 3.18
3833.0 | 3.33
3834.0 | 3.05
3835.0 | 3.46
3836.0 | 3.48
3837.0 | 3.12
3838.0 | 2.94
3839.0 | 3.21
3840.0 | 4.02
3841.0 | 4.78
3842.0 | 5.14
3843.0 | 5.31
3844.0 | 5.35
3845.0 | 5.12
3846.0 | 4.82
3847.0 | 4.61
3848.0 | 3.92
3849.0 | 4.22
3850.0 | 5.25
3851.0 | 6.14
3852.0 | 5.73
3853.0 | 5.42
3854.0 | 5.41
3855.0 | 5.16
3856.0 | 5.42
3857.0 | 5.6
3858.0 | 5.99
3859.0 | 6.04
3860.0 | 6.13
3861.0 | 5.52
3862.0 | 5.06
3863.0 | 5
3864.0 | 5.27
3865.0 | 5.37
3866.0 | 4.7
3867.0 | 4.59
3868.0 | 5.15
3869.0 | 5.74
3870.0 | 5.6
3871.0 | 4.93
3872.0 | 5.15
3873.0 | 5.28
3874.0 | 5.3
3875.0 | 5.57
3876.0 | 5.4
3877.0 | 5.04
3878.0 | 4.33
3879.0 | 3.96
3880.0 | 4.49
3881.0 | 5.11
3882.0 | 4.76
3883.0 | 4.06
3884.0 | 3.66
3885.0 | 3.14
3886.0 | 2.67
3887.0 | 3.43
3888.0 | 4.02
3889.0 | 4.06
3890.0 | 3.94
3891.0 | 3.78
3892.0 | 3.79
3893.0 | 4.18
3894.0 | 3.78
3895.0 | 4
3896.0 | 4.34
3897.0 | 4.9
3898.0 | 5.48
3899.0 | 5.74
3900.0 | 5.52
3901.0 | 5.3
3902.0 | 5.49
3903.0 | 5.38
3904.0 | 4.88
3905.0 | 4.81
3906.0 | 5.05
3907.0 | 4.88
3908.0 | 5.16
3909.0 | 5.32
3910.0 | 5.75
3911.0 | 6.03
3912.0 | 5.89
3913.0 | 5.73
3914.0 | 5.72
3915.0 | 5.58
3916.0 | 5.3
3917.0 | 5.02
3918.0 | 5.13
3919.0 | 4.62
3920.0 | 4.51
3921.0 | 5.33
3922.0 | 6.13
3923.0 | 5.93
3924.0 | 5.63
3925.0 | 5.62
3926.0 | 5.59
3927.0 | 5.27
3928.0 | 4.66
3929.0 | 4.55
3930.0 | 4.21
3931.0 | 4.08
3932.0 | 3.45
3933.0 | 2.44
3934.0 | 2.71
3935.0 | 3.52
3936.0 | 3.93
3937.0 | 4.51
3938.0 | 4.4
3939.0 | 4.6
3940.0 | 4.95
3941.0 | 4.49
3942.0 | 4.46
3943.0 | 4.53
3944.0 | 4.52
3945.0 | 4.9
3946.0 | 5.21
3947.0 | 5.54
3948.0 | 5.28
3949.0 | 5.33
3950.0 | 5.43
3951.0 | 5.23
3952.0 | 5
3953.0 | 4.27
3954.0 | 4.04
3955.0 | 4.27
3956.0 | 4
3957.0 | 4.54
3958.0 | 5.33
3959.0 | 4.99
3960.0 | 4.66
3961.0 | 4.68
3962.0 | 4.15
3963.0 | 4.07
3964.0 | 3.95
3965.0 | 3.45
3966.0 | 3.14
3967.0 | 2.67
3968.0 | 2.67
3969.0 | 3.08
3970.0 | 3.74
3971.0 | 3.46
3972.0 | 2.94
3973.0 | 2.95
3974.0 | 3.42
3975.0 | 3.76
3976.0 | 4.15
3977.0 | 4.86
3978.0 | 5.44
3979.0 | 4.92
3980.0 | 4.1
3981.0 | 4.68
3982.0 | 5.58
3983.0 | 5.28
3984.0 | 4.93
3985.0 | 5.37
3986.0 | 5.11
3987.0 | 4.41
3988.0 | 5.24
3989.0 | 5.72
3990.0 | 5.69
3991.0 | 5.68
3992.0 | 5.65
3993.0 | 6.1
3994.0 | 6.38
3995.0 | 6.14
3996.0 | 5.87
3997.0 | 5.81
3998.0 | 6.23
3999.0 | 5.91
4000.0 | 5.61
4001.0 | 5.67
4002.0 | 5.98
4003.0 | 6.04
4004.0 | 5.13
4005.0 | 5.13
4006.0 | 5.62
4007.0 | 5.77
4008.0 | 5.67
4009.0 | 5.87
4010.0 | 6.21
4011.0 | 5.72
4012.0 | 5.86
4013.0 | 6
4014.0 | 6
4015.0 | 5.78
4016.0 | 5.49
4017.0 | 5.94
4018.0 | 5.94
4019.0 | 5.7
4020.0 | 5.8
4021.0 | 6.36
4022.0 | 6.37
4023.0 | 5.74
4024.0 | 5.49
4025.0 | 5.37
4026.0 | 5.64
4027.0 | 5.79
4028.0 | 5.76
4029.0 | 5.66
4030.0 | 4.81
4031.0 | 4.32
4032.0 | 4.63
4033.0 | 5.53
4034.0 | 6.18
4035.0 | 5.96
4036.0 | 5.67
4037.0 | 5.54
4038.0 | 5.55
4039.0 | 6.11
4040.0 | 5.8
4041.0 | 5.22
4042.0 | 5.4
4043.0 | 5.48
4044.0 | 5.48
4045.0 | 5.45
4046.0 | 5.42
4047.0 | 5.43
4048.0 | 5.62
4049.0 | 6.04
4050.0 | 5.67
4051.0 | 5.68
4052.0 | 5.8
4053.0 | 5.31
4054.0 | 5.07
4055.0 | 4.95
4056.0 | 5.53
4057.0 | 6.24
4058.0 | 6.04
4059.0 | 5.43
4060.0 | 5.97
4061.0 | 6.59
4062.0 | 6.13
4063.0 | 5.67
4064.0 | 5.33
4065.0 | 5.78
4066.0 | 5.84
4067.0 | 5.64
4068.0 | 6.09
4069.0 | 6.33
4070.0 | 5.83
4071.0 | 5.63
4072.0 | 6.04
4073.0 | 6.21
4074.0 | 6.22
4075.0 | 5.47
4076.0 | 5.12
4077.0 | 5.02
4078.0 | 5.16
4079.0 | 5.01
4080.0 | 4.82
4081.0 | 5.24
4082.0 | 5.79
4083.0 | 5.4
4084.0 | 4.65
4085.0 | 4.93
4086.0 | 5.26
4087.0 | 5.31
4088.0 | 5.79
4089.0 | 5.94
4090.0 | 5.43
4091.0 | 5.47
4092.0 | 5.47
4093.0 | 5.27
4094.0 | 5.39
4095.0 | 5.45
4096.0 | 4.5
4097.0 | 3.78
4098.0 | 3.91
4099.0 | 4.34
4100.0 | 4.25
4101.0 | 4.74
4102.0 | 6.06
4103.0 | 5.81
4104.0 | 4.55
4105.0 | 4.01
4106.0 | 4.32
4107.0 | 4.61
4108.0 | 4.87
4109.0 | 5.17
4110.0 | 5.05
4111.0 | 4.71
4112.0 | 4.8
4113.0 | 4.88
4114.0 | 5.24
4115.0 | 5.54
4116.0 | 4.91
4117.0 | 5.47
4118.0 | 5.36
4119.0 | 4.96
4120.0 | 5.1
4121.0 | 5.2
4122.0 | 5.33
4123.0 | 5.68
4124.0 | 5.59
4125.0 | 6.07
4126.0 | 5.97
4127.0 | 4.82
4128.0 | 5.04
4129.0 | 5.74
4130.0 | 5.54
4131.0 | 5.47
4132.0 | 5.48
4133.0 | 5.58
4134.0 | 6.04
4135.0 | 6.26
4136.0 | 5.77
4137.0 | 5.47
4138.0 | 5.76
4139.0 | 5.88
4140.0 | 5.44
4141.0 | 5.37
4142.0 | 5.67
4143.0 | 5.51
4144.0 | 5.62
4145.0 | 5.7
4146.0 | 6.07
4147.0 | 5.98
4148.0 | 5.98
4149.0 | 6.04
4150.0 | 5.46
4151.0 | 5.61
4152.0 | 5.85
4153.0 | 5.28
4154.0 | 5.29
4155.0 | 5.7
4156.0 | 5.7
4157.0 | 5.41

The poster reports 1.22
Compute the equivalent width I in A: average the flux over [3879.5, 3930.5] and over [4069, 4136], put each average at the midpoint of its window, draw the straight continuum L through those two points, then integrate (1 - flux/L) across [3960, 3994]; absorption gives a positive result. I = 3.9 A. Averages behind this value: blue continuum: 4.85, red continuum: 5.26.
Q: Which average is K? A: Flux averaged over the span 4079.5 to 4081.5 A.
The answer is 5.03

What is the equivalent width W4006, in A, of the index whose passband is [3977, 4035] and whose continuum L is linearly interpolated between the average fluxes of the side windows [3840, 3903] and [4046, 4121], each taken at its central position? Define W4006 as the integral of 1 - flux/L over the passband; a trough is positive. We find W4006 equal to -4.8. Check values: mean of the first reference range 4.87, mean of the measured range 5.59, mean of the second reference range 5.33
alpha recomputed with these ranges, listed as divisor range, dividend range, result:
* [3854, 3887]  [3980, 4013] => 1.21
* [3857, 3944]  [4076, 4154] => 1.22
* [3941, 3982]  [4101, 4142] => 1.34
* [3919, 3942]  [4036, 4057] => 1.29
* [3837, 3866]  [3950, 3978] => 0.85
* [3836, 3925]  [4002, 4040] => 1.24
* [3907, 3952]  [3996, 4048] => 1.21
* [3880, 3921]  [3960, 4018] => 1.10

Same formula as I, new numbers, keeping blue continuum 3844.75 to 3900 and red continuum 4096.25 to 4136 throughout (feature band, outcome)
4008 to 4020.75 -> -2.2 A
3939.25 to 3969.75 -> 3.1 A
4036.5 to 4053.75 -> -1.8 A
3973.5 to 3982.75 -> 0.7 A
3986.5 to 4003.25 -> -2.6 A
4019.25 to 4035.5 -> -1.8 A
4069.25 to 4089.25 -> -1.4 A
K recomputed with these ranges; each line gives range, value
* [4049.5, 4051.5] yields 5.67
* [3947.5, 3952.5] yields 5.25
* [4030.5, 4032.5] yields 4.47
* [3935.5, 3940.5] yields 4.48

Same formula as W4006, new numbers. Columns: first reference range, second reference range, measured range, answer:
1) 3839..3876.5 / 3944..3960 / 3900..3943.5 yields 0.7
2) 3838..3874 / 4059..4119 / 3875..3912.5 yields 3.6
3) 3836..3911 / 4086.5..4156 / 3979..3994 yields -0.7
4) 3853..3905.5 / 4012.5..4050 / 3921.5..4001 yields 8.9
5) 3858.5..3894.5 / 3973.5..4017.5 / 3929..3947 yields 3.0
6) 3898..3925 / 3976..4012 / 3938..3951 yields 1.2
